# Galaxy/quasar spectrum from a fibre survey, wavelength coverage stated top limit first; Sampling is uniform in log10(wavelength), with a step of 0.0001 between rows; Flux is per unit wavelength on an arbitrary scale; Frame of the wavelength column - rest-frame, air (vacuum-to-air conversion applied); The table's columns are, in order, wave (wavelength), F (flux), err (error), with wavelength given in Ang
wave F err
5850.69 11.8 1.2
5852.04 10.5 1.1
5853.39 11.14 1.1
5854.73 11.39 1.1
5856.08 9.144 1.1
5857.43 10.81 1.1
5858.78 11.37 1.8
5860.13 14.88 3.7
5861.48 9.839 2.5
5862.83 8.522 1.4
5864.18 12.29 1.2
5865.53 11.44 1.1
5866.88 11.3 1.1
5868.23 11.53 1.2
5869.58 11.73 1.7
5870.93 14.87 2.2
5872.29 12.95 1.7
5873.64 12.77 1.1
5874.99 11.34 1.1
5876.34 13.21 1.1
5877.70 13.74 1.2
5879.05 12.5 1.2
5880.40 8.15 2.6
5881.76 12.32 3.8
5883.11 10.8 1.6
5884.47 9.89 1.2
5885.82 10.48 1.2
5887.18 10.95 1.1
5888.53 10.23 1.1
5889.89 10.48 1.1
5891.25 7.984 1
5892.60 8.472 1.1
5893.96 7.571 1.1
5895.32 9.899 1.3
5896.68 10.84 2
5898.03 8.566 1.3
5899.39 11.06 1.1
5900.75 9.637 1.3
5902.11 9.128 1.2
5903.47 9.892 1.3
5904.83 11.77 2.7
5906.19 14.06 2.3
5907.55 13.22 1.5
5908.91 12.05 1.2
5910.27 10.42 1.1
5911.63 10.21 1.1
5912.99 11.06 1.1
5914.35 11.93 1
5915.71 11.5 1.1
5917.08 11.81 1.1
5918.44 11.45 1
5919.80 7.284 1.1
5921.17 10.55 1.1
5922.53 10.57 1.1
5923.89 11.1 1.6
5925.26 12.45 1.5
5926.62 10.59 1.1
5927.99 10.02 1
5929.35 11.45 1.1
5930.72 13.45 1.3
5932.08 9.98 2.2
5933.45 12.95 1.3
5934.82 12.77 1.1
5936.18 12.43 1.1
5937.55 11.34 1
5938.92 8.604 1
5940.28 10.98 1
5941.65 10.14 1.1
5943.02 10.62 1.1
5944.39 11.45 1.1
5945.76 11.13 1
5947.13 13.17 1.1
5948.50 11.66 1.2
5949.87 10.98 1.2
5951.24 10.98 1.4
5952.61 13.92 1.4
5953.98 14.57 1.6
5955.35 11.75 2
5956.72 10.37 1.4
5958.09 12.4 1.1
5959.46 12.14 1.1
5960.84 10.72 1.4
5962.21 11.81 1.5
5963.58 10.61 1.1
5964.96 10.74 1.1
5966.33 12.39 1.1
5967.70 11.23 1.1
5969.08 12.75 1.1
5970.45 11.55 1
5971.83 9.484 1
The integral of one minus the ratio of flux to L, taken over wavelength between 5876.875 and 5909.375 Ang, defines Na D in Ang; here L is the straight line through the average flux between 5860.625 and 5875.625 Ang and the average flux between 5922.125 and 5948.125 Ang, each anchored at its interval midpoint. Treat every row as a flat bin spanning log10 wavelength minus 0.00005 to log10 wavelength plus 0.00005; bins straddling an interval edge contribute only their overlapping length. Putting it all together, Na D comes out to 2.83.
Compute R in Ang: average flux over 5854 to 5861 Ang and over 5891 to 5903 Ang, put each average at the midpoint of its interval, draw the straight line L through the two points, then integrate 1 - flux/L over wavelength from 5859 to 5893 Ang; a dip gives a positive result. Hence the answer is -2.8 Ang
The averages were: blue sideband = 11.5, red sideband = 9.3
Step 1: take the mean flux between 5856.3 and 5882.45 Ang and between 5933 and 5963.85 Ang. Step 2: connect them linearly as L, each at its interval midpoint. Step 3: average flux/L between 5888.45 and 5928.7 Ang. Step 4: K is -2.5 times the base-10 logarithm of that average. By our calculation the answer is 0.12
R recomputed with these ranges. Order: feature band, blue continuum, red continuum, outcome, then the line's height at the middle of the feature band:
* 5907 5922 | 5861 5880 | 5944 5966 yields 1.1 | 11.9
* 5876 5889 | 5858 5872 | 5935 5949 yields 0.5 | 11.7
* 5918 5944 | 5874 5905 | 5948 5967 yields 0.6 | 11.2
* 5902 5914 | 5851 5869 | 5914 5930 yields -0.6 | 10.9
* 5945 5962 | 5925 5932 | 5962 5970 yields -0.7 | 11.5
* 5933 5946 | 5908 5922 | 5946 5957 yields 0.6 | 11.8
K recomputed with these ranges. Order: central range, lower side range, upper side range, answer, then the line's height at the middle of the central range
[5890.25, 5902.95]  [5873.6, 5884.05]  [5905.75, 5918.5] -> 0.26 mag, 11.7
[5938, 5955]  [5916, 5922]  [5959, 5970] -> -0.04 mag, 11.1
